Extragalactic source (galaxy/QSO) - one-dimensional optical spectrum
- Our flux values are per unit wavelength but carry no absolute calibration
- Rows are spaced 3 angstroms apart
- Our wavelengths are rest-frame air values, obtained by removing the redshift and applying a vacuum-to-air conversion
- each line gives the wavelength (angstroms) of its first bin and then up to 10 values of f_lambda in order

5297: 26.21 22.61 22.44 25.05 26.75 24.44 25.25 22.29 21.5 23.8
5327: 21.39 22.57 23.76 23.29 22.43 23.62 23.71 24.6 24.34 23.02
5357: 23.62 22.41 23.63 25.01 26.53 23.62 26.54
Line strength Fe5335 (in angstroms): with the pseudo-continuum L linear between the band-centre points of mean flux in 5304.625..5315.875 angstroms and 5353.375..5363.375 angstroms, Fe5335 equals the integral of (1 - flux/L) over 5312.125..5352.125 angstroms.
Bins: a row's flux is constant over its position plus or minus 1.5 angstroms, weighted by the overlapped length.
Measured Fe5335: 1.7 angstroms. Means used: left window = 25.4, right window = 23.1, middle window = 23.3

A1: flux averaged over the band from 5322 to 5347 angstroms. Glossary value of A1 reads 23.1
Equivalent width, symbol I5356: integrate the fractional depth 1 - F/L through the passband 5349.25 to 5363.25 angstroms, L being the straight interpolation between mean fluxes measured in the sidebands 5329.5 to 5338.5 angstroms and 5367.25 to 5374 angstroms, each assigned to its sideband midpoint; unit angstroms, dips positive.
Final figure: 0.6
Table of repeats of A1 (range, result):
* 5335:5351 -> 23.6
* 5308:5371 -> 23.7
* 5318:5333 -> 22.5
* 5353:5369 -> 23.8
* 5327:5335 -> 22.8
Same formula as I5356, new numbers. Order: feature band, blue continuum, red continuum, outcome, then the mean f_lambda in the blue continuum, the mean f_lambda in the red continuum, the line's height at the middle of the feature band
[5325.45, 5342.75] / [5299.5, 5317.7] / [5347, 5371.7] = 1.0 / 24.4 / 24.1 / 24.2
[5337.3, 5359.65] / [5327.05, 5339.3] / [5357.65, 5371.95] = 0.0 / 22.9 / 24.3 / 23.6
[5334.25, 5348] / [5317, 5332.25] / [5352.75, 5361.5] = -0.4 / 22.4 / 23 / 22.7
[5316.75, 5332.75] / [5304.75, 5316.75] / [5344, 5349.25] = 1.6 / 25.3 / 24.2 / 24.9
